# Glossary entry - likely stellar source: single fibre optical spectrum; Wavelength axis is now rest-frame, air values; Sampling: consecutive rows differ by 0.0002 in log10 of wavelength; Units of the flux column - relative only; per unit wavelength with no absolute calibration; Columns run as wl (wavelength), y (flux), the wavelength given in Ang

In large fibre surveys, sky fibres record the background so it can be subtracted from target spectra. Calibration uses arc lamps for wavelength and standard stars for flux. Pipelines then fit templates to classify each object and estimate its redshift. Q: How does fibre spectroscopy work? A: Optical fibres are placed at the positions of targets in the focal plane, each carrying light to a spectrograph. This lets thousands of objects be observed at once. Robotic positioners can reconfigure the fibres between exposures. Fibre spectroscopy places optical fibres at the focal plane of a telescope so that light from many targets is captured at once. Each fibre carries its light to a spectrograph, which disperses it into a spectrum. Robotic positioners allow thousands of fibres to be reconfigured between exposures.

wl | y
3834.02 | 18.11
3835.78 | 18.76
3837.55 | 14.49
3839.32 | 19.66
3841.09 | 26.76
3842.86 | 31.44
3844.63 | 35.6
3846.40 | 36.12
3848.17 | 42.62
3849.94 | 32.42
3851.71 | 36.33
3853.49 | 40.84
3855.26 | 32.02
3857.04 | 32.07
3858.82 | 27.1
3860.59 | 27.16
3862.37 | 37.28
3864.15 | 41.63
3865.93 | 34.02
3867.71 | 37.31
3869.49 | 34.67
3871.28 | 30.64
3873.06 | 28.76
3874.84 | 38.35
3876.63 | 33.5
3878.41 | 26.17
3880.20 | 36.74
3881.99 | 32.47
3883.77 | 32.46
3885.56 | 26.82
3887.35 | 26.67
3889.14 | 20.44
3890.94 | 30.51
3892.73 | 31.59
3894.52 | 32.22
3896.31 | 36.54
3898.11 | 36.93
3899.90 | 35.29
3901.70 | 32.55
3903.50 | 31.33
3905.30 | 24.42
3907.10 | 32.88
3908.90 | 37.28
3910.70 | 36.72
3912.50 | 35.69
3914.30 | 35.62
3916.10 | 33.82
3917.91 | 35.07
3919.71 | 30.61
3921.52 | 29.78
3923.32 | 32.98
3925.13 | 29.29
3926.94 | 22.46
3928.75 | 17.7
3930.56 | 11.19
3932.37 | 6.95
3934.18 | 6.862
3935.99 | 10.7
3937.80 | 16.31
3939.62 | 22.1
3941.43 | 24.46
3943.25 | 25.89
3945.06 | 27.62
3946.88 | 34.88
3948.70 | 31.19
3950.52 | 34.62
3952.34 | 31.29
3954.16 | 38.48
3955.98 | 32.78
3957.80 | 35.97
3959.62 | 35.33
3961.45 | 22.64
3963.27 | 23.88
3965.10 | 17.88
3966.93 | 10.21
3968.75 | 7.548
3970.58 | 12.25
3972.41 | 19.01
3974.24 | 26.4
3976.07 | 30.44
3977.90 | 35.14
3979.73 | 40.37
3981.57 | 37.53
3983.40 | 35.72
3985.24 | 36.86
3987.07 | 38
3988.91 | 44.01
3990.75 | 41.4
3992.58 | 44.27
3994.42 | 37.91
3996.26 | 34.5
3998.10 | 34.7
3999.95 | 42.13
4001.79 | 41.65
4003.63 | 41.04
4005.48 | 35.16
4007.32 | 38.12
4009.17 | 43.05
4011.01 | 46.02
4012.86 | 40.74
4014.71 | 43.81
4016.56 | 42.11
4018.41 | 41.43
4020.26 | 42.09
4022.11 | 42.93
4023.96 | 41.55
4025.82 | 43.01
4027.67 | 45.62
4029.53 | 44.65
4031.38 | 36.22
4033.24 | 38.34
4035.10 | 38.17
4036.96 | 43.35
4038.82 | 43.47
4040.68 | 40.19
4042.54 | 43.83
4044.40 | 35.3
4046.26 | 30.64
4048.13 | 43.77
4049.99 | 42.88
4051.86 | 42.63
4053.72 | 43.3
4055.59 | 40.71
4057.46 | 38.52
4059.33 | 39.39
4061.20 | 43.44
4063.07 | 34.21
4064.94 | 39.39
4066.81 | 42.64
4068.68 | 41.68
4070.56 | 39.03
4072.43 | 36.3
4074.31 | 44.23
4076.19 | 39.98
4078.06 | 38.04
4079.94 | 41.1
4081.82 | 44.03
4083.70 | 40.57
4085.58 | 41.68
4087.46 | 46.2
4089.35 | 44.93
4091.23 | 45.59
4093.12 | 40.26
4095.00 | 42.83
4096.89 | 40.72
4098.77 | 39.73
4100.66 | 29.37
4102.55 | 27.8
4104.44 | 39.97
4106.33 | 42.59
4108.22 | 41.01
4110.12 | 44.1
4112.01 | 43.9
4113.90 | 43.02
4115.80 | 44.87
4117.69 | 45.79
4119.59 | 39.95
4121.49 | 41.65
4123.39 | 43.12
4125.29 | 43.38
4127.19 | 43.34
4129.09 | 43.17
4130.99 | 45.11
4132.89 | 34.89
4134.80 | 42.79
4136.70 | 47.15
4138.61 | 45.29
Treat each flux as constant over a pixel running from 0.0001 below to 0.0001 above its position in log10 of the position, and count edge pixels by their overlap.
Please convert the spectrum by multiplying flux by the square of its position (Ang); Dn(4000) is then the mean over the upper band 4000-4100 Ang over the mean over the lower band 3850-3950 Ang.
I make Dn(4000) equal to 1.50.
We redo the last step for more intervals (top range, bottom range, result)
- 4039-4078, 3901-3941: 1.66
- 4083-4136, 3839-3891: 1.45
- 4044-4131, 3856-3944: 1.55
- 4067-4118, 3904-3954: 1.66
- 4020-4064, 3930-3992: 1.58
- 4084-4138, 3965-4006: 1.36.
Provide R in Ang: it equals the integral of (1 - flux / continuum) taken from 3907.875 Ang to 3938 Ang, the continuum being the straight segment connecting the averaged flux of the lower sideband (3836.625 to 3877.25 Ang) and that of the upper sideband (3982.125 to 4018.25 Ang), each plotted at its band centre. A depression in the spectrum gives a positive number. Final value 8.75 Ang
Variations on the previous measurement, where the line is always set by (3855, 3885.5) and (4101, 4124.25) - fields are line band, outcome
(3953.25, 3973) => 7.0 Ang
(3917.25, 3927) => 1.2 Ang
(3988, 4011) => -1.7 Ang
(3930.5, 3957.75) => 8.5 Ang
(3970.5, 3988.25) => 2.1 Ang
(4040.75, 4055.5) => -0.5 Ang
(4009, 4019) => -1.3 Ang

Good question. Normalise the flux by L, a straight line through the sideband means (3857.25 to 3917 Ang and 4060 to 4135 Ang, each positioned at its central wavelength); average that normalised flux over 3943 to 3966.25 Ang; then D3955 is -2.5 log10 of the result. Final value 0.17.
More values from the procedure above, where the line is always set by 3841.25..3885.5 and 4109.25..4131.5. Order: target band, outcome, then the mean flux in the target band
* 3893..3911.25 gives 0.06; 33.5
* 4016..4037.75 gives -0.04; 41.6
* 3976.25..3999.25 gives 0.01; 38.1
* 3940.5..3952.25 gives 0.23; 29.9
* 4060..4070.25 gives 0.03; 40.2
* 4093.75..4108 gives 0.13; 37.8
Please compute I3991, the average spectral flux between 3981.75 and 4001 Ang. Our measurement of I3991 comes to 38.9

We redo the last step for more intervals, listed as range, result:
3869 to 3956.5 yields 29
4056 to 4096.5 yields 41.1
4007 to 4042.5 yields 41.9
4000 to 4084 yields 40.9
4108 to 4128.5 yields 43.2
